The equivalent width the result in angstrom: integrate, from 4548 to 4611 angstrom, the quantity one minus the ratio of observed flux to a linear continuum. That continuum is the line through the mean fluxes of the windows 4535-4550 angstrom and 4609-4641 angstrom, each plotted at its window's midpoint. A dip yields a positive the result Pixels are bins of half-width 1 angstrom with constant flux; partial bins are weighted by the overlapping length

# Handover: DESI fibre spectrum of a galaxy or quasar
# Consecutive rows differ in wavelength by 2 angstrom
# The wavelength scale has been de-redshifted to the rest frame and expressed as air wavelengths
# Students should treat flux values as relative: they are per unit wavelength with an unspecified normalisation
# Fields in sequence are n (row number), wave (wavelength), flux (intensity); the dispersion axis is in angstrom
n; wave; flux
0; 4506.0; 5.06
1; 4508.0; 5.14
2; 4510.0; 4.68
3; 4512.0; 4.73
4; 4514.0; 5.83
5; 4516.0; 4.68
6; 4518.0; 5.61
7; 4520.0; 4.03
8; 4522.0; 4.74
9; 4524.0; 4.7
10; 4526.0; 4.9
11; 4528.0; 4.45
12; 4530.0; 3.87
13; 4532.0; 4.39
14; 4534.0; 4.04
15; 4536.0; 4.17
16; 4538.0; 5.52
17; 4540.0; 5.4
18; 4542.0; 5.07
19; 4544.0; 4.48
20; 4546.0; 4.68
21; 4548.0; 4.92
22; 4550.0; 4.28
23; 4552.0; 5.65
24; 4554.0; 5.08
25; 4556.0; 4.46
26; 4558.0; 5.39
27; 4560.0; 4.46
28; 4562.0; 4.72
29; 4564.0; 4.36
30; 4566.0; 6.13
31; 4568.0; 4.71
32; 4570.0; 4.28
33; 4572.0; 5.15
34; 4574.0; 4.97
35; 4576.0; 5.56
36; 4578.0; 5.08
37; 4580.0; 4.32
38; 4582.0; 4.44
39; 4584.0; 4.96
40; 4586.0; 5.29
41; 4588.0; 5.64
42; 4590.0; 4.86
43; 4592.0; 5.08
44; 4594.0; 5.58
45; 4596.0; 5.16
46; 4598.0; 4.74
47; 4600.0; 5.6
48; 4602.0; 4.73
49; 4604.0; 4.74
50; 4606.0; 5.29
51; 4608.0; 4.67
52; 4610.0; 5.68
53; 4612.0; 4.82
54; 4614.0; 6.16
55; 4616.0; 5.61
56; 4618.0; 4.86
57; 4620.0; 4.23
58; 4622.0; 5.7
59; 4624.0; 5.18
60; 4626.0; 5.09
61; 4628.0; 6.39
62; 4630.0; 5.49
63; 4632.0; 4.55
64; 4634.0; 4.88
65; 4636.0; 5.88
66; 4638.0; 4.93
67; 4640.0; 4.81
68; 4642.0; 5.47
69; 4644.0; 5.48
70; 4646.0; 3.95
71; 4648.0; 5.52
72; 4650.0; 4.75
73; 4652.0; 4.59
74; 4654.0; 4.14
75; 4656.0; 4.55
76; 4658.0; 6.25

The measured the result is 0.5 angstrom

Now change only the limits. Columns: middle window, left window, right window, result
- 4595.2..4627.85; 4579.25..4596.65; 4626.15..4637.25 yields 0.4 angstrom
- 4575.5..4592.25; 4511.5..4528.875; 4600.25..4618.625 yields 0.3 angstrom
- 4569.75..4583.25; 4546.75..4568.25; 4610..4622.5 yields 0.5 angstrom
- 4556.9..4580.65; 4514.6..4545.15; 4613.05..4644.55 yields -0.1 angstrom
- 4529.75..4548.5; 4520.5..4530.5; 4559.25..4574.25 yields -0.1 angstrom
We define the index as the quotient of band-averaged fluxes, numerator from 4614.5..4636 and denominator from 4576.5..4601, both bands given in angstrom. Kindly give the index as 1.04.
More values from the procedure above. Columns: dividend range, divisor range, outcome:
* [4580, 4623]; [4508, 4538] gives 1.09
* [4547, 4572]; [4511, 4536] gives 1.05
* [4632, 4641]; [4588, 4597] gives 0.97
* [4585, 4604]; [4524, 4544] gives 1.11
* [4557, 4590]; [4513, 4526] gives 1.01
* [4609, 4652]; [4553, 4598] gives 1.04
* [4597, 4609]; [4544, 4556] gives 1.02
